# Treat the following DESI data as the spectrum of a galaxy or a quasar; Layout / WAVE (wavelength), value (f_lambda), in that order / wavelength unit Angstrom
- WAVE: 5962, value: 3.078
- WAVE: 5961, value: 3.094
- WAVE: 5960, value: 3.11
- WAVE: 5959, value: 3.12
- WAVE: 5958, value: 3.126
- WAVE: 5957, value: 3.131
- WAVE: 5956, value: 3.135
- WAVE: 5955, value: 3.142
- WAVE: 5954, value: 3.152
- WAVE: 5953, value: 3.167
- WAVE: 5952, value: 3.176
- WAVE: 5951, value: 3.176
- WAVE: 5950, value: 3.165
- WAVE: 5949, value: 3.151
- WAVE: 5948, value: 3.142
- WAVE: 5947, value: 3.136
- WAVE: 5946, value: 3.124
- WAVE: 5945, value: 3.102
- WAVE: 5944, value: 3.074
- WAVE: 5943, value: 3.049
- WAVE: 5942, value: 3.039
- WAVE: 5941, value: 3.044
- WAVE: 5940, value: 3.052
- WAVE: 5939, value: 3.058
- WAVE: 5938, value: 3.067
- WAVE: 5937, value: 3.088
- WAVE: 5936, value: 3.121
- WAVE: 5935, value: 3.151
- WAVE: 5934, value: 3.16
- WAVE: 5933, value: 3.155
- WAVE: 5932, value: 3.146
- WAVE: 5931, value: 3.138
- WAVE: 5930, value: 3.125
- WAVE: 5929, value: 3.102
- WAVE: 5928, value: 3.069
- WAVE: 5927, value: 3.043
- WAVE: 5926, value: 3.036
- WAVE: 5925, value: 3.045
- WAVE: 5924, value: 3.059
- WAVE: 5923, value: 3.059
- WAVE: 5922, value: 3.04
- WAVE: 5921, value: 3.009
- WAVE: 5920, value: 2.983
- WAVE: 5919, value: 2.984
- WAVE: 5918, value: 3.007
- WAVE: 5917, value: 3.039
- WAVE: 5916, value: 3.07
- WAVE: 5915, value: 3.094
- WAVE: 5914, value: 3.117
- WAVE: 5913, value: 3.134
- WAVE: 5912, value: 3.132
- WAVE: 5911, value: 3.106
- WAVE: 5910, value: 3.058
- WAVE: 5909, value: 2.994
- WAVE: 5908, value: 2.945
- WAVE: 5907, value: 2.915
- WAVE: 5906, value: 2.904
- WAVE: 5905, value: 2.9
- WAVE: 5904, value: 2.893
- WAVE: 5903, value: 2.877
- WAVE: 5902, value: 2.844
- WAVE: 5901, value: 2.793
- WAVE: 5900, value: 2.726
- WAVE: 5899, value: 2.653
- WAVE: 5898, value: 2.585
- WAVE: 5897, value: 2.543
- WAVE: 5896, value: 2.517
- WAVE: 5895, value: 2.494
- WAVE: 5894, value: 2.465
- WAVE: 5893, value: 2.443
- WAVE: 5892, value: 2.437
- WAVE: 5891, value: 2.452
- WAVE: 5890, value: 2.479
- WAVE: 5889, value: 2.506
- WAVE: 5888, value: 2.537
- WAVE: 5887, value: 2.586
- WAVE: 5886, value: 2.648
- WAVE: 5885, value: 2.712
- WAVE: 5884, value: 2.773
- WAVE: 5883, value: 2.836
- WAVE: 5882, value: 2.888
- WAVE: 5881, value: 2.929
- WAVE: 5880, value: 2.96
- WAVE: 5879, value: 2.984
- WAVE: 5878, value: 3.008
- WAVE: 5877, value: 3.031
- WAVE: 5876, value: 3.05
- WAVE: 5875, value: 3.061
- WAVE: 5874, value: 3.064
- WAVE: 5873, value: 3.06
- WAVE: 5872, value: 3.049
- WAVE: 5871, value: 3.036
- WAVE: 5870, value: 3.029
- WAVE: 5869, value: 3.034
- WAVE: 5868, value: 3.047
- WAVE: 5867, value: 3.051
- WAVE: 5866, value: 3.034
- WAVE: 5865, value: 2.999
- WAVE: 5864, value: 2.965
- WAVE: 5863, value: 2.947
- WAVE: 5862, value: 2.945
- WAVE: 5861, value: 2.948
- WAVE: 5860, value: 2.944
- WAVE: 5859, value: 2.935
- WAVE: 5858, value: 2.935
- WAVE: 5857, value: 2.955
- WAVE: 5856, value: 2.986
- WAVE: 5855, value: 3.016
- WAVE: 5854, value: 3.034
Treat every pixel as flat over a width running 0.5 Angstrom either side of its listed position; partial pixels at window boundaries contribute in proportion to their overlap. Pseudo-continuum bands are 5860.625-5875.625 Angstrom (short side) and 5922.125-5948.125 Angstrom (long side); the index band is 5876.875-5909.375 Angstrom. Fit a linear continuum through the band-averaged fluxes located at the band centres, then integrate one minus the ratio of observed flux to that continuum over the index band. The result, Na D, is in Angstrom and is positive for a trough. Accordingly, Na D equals 3.4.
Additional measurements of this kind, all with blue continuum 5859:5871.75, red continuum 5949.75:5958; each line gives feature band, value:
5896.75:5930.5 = 1.2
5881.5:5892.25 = 1.4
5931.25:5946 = 0.1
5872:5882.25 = 0.0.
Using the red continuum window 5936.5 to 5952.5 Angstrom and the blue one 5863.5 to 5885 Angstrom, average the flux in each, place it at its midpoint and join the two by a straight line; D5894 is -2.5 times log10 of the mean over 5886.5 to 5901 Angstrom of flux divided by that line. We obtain 0.19 mag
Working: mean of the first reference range 2.99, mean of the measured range 2.54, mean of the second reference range 3.1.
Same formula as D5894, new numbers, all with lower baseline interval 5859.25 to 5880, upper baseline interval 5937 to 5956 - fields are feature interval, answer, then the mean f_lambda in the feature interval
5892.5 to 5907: 0.134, 2.7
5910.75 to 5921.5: 0.004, 3.06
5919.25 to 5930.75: 0.011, 3.05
